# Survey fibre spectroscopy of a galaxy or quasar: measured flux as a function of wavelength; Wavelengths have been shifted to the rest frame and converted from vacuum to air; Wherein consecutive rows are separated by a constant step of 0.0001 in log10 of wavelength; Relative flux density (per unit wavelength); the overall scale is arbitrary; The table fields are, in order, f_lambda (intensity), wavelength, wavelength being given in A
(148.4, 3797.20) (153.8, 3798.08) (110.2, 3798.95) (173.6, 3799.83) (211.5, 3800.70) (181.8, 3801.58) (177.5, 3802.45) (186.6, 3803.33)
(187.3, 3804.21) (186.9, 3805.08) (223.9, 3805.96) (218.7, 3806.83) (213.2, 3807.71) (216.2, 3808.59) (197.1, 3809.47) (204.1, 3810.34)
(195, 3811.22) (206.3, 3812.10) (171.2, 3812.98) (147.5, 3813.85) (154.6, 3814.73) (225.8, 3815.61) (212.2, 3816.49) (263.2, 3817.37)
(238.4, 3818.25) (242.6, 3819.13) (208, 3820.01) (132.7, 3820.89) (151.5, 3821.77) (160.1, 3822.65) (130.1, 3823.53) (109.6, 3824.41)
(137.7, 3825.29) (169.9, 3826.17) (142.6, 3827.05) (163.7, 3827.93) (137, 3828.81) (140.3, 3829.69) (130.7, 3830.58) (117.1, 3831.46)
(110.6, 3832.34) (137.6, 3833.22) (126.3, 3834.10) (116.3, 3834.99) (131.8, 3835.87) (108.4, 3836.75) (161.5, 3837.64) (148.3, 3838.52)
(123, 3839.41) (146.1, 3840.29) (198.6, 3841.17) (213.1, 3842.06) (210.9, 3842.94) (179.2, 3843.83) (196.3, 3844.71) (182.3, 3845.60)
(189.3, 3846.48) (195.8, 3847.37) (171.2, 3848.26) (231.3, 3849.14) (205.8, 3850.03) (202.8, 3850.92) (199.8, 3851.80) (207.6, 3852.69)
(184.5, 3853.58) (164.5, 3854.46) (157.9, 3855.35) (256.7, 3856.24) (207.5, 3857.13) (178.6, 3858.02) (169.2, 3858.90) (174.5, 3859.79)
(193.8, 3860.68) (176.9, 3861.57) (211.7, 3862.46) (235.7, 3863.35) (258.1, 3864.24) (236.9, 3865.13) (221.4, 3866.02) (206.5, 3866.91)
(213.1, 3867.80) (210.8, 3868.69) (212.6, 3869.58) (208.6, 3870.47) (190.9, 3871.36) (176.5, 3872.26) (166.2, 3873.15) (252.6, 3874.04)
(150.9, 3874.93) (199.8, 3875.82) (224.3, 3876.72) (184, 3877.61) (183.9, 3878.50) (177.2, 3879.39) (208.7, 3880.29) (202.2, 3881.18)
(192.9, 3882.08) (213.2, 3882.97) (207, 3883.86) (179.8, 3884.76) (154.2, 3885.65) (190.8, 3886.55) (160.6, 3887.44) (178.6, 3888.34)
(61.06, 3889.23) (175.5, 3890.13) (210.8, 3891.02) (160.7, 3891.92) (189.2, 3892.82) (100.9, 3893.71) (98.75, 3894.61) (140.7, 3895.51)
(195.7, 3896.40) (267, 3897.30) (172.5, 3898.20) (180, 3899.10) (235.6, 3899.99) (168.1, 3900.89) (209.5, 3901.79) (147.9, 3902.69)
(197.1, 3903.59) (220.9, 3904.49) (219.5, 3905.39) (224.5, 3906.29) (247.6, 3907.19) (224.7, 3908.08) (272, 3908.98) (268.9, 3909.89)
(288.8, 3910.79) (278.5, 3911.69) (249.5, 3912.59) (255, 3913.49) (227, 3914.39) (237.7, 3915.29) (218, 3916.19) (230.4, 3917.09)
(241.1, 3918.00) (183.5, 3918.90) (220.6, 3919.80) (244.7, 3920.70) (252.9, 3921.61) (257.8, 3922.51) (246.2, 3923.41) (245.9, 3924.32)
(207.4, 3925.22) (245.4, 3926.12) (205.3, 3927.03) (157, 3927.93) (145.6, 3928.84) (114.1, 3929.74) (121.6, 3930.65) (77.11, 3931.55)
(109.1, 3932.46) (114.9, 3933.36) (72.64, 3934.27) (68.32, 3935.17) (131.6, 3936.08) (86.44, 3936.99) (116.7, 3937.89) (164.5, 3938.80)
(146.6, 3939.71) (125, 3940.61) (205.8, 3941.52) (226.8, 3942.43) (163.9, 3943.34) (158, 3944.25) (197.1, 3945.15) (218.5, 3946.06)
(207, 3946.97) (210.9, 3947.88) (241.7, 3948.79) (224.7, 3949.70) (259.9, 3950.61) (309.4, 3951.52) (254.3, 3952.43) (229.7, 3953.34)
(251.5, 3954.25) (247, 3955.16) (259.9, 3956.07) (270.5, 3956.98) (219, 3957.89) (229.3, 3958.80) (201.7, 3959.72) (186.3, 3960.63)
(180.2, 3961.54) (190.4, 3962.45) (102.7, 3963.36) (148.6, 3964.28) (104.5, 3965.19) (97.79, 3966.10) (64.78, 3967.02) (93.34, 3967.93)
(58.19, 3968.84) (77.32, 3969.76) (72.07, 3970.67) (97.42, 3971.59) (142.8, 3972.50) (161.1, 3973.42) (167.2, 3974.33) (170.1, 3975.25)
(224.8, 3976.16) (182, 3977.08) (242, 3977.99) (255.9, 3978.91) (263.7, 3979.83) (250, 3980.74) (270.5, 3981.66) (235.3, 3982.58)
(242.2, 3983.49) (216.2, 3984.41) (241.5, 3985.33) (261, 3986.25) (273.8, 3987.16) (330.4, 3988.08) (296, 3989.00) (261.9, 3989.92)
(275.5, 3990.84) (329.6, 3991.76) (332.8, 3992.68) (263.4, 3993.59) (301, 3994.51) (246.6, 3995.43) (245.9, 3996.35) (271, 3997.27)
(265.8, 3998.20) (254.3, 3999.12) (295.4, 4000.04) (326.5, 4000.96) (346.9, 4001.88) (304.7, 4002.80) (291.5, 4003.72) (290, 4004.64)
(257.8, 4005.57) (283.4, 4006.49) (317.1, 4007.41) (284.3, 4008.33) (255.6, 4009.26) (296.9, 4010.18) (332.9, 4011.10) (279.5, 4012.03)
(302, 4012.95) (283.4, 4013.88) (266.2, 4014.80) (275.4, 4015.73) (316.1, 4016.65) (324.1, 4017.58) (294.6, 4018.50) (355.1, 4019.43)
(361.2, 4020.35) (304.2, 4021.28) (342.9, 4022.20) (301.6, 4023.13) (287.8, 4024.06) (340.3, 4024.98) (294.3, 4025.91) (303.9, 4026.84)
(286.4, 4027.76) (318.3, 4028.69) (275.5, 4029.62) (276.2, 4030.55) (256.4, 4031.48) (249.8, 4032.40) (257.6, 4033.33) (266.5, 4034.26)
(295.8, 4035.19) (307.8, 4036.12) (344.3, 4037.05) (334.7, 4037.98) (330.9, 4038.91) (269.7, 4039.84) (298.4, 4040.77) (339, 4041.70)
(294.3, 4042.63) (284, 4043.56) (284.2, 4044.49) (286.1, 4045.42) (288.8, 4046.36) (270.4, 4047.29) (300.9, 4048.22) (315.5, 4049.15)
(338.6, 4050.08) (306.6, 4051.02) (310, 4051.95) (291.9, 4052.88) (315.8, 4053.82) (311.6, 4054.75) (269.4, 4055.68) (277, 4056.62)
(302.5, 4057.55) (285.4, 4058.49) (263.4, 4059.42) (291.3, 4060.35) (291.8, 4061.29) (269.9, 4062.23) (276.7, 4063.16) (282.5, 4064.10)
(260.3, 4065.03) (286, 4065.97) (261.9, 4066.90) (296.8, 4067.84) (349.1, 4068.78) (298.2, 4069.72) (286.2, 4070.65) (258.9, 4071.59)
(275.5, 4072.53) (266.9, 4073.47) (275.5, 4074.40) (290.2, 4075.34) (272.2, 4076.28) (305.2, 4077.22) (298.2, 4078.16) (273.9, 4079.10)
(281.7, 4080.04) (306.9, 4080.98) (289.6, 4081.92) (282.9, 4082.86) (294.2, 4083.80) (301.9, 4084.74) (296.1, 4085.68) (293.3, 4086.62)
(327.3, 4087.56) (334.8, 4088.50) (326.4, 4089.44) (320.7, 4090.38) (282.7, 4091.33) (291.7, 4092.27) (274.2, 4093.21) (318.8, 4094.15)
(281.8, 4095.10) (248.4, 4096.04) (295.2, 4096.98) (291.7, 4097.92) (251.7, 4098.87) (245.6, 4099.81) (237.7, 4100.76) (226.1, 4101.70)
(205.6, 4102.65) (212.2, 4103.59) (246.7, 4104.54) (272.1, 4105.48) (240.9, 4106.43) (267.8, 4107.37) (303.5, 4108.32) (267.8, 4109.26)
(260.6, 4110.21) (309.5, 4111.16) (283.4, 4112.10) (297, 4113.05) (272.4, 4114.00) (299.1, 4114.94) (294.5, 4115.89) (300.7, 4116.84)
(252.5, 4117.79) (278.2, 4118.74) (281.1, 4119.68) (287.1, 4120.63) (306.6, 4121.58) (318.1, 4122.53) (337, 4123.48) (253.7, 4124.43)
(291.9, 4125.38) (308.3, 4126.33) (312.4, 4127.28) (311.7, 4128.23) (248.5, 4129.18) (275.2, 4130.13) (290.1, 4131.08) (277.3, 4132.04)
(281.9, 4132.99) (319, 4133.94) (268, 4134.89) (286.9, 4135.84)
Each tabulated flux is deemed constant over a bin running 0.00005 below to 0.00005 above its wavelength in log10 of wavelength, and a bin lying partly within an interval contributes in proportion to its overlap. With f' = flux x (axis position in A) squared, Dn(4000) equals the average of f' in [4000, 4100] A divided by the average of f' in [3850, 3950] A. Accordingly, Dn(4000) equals 1.6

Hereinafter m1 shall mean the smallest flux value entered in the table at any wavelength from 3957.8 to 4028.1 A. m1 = 58.19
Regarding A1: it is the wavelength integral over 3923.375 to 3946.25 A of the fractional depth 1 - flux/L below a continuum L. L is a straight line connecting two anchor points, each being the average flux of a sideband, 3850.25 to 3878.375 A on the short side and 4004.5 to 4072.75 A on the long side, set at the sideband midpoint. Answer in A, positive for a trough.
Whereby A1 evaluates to 8.1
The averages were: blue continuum 201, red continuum 295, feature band 154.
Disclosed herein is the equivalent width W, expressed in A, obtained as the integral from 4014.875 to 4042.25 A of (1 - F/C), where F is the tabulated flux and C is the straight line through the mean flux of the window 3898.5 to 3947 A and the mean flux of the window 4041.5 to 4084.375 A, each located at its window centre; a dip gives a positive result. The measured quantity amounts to -3.8 A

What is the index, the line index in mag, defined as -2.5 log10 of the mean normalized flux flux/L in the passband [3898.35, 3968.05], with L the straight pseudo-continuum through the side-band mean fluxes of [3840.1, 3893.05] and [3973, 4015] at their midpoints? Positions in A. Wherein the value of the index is 0.18 mag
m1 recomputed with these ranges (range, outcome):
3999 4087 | 249.8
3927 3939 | 68.32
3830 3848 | 108.4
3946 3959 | 207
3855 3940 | 61.06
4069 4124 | 205.6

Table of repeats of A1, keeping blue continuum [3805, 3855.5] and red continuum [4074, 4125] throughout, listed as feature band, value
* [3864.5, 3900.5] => 1.45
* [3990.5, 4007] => -3.11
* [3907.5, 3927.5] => -2.97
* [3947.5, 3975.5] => 5.98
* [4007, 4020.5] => -2.89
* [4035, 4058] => -3.64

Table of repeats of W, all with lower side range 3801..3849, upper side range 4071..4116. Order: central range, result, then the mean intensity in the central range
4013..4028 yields -3.45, 309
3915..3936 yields 3.02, 182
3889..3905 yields 2.08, 176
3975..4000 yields -2.38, 261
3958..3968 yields 3.42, 150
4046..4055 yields -1.44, 305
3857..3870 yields -1.28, 207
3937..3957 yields 1.18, 209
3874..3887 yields 0.15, 193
